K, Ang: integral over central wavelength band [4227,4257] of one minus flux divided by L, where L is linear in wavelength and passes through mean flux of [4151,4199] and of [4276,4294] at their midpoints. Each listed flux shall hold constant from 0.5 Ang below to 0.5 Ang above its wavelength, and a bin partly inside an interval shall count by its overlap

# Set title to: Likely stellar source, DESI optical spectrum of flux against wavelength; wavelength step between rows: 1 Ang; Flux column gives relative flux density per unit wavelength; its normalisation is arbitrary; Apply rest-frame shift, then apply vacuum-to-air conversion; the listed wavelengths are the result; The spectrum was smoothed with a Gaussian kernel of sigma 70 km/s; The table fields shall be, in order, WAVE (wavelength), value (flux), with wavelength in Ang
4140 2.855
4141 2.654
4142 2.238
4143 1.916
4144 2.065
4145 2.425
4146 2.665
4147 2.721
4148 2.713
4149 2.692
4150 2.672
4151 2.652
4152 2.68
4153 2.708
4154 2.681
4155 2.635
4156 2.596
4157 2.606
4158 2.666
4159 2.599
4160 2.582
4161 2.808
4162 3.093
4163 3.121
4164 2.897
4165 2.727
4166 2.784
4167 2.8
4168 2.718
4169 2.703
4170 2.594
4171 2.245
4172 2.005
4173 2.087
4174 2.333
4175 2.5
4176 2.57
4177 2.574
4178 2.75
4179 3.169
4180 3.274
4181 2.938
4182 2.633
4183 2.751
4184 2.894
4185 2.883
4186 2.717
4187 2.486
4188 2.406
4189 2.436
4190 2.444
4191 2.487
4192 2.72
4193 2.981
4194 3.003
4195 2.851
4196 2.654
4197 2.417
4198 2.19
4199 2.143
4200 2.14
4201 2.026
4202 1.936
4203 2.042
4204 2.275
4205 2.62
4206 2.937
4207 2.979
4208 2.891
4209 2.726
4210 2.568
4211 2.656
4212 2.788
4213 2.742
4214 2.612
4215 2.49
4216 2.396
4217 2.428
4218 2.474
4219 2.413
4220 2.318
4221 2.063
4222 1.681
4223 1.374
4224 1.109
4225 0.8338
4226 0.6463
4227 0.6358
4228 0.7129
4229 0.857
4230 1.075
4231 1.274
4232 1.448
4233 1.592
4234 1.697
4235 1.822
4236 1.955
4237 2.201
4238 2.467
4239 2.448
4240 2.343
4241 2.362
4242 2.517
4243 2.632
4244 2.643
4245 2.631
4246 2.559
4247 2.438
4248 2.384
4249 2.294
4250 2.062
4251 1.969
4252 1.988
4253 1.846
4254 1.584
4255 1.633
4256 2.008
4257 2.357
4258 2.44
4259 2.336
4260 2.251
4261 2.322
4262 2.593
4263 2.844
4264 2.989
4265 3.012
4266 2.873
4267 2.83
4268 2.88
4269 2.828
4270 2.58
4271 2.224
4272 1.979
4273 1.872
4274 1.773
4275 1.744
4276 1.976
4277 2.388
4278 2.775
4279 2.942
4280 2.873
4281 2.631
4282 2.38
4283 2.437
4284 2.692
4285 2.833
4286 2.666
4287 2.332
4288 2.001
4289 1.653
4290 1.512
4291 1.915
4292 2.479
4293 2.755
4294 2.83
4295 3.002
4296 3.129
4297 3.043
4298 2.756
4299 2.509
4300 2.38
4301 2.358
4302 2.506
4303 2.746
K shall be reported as 6.6 Ang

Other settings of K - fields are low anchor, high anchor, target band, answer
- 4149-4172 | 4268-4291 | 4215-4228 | 4.2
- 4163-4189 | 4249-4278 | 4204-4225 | 1.1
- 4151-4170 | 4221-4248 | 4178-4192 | -1.8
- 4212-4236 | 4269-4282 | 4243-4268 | -3.5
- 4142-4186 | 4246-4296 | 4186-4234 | 7.4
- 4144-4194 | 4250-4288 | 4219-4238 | 7.9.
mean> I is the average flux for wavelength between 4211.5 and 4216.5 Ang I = 2.61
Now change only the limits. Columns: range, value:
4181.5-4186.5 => 2.78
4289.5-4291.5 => 1.71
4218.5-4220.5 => 2.37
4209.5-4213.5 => 2.69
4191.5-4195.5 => 2.89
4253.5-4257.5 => 1.9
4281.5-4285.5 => 2.59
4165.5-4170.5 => 2.72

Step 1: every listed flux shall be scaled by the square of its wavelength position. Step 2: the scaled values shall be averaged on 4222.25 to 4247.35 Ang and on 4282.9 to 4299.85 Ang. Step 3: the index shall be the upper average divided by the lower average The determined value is 1.5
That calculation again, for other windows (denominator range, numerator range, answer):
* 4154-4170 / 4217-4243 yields 0.65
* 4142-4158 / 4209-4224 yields 0.94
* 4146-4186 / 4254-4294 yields 0.94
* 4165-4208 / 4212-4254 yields 0.78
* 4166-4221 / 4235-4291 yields 0.95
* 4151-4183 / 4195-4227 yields 0.85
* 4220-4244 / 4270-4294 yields 1.41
